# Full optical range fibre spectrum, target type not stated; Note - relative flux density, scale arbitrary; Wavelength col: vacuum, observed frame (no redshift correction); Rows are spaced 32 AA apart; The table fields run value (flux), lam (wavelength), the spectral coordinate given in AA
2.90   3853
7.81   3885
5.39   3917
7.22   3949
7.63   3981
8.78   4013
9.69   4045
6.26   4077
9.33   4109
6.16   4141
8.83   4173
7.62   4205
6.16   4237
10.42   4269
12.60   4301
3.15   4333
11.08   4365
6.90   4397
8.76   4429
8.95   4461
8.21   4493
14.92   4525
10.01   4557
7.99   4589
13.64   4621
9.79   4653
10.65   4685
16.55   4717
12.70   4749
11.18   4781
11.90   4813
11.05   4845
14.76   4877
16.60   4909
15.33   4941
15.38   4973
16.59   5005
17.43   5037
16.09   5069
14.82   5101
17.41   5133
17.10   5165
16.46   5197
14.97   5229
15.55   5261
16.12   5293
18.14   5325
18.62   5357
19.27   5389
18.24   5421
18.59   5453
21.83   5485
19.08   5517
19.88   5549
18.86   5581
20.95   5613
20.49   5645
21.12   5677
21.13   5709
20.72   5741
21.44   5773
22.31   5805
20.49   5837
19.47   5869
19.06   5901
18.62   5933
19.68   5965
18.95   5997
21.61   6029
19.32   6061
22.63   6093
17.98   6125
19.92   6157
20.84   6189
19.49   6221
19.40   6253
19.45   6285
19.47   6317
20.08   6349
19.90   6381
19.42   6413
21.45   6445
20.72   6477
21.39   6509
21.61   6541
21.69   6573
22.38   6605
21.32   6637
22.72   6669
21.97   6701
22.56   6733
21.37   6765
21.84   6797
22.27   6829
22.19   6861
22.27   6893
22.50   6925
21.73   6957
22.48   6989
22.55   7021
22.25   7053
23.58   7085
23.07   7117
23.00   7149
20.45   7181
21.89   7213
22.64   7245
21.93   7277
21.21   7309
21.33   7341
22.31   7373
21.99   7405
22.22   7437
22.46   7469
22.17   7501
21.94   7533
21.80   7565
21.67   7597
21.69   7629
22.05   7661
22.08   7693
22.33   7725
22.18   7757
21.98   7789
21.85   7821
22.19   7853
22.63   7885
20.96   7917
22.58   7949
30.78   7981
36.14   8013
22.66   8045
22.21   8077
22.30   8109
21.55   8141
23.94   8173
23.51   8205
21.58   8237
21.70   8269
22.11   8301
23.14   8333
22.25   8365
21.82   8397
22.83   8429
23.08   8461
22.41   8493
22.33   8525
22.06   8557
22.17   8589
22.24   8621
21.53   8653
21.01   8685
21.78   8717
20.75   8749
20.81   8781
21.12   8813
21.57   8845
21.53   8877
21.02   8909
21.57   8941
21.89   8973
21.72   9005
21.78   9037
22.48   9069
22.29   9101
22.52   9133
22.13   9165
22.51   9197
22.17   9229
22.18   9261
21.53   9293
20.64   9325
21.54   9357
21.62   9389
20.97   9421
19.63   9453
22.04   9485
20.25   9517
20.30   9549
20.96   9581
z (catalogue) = 0.217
